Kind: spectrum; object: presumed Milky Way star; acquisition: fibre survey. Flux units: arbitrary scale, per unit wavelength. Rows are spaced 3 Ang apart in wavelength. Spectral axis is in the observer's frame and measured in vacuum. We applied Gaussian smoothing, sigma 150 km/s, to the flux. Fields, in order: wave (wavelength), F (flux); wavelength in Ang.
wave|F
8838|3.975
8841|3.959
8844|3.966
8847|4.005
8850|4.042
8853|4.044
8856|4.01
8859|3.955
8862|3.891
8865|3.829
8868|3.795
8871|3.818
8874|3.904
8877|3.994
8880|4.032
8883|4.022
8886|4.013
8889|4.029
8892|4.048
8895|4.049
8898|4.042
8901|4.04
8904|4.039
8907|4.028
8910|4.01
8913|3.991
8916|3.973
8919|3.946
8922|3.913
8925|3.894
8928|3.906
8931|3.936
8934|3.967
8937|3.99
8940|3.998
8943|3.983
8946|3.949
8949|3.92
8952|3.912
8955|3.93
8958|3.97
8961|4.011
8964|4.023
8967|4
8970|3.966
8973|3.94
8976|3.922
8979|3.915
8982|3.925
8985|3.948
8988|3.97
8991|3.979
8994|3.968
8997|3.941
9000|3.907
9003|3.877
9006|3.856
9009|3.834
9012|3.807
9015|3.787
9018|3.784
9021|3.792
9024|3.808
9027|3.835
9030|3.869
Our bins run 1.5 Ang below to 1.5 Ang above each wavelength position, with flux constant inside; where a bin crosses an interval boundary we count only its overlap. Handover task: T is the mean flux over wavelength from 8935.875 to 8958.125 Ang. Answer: 3.96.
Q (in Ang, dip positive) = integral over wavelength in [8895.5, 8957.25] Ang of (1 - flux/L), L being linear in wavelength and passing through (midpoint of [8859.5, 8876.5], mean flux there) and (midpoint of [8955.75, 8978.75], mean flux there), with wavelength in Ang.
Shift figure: -0.7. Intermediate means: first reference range 3.86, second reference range 3.97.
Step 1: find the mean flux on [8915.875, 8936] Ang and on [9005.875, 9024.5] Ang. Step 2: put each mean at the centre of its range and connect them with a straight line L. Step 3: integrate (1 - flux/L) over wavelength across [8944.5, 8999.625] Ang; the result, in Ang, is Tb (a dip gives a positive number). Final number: -1.2 Ang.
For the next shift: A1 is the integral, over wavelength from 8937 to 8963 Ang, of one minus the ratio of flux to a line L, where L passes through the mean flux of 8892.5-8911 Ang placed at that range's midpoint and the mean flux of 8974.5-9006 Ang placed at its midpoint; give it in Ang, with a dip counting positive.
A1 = 0.11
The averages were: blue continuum 4.04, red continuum 3.93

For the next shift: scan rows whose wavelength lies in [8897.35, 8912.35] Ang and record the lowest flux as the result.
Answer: 4.01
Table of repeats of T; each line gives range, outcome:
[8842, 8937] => 3.97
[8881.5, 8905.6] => 4.04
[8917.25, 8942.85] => 3.95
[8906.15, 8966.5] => 3.96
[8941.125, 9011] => 3.94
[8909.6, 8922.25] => 3.97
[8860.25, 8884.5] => 3.91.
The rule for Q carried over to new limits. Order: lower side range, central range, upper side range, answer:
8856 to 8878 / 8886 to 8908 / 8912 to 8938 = -0.7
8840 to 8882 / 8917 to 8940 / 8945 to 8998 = 0.1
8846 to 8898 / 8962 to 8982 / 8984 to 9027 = -0.3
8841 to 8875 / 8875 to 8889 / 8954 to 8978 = -0.3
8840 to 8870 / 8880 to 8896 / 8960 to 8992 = -0.3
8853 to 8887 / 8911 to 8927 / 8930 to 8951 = 0.0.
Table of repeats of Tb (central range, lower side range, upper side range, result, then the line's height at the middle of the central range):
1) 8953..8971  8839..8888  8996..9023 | -0.48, 3.88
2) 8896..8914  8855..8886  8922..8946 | -0.39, 3.94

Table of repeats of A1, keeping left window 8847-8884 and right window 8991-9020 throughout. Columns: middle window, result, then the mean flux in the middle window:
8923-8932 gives 0.0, 3.91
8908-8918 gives -0.2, 3.99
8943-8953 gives -0.1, 3.94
